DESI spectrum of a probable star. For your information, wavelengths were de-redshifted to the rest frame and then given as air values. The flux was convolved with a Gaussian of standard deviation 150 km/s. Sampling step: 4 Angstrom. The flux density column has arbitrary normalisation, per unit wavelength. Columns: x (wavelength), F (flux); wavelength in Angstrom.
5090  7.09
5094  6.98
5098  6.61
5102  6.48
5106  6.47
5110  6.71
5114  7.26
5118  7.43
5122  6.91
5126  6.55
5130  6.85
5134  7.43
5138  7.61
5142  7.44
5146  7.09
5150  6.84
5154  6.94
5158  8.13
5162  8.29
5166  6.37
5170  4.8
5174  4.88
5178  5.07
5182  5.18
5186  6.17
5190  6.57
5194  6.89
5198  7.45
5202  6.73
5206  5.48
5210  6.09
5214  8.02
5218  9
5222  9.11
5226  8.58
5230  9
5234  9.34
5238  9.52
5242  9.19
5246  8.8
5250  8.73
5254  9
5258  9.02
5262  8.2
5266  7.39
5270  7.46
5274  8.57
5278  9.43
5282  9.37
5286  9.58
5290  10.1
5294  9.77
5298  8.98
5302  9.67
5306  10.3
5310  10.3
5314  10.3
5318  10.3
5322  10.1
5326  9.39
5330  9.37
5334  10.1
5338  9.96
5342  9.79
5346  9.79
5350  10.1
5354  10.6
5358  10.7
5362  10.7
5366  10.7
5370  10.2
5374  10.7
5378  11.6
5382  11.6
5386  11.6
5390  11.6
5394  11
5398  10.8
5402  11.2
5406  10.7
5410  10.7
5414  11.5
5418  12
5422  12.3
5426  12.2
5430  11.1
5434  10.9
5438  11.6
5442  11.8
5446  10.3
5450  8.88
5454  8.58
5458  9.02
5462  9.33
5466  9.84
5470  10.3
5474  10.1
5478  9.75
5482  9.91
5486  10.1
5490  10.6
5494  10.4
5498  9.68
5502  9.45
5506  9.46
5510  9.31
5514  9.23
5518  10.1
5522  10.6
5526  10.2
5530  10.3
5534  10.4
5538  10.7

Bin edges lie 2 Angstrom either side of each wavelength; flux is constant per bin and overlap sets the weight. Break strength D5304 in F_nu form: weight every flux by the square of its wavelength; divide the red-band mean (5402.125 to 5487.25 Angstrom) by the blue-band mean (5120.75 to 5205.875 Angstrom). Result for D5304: 1.8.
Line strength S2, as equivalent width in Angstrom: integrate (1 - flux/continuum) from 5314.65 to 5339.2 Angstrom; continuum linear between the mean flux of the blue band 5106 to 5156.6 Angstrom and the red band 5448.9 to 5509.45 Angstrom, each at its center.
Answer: -3.85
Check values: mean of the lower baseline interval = 7.08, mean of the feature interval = 9.89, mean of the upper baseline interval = 9.7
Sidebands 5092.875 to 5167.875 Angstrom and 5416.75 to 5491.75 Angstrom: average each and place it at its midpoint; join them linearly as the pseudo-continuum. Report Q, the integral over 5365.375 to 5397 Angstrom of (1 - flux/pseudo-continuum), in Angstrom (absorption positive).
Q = -4.7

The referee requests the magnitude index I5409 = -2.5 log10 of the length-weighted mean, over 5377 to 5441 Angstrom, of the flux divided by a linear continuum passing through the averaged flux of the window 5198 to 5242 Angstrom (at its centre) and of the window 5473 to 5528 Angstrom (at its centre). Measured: -0.22 mag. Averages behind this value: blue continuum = 8.11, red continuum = 9.92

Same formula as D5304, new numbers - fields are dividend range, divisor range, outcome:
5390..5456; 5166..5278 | 1.56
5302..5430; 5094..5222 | 1.70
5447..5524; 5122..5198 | 1.65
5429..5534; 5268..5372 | 1.08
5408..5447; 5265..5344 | 1.26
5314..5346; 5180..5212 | 1.65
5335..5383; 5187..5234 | 1.46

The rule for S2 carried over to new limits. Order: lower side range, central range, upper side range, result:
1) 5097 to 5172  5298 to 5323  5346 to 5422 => -0.7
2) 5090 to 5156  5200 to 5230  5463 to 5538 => 0.2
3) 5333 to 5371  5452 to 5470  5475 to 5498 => 1.5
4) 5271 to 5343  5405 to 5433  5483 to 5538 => -4.6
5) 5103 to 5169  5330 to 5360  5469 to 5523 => -4.7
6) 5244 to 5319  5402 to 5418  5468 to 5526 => -2.5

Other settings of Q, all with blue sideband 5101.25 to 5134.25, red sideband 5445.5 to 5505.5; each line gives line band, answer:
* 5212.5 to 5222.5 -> -1.3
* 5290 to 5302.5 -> -1.9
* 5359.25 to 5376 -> -3.2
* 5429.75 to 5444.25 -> -3.0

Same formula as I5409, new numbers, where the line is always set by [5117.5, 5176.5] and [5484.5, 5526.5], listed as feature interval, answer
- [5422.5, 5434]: -0.25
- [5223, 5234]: -0.18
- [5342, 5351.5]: -0.16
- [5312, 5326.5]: -0.21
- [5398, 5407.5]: -0.21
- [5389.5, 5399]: -0.23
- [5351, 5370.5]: -0.21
